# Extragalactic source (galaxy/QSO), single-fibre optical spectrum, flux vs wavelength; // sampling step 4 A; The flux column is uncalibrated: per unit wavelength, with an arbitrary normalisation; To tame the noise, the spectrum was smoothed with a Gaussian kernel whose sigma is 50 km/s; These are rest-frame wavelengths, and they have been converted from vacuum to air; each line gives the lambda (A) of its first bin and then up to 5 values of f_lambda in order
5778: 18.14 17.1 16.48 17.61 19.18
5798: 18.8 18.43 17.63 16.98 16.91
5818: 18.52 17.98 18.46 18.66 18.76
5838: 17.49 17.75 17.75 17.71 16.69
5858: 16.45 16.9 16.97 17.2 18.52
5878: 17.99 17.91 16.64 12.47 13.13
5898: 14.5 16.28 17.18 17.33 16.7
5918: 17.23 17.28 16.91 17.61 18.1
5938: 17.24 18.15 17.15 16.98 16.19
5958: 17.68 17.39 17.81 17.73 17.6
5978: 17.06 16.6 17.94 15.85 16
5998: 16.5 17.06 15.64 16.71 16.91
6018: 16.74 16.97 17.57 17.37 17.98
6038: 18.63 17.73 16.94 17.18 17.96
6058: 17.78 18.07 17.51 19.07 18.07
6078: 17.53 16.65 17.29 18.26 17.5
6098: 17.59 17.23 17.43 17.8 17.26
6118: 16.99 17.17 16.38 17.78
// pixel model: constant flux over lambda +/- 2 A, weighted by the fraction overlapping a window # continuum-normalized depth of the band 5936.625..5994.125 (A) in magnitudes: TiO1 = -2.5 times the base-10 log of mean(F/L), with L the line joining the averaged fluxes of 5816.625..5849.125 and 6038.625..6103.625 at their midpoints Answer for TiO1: 0.043 mag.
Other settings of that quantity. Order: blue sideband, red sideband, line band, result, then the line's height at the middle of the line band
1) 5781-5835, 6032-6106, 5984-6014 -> 0.08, 17.8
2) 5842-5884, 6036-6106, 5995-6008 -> 0.08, 17.6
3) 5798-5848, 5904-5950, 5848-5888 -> 0.02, 17.7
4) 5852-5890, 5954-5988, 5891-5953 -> 0.03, 17.2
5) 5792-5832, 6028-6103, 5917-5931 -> 0.04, 18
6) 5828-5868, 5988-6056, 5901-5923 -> 0.02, 17.3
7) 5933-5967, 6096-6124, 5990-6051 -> 0.02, 17.4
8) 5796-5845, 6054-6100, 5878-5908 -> 0.15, 18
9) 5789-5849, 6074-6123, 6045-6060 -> 0.00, 17.5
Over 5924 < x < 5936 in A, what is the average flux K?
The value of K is 17.5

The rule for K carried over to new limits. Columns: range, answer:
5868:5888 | 17.7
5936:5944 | 17.7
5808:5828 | 17.8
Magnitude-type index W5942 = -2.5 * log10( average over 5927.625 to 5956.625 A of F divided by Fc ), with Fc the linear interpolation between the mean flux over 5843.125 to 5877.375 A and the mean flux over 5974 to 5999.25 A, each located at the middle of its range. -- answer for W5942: -0.03 mag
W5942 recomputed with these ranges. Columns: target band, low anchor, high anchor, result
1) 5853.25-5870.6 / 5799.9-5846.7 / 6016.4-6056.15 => 0.066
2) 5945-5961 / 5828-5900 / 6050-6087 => 0.015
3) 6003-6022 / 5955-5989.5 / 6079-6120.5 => 0.051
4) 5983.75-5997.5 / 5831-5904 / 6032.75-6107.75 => 0.048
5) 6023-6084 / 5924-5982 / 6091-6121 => -0.020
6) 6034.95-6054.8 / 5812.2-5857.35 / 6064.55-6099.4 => 0.003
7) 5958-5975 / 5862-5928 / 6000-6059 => -0.045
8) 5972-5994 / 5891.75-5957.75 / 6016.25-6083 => 0.016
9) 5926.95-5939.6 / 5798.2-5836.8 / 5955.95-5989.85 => -0.003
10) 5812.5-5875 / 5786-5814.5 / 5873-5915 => -0.036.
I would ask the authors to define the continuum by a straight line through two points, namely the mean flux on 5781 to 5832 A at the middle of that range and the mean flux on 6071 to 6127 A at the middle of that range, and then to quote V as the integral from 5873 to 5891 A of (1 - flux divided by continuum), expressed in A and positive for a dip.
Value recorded 1.0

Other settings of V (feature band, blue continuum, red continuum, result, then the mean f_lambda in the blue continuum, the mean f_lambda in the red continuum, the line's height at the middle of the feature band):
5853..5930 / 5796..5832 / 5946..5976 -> 4.78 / 18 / 17.3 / 17.7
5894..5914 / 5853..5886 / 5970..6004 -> 1.33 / 17.3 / 16.9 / 17.2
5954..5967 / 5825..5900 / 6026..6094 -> -0.05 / 16.9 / 17.7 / 17.3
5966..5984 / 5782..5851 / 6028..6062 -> 0.48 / 17.9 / 17.7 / 17.8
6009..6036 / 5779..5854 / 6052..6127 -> 0.69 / 17.9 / 17.6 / 17.6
